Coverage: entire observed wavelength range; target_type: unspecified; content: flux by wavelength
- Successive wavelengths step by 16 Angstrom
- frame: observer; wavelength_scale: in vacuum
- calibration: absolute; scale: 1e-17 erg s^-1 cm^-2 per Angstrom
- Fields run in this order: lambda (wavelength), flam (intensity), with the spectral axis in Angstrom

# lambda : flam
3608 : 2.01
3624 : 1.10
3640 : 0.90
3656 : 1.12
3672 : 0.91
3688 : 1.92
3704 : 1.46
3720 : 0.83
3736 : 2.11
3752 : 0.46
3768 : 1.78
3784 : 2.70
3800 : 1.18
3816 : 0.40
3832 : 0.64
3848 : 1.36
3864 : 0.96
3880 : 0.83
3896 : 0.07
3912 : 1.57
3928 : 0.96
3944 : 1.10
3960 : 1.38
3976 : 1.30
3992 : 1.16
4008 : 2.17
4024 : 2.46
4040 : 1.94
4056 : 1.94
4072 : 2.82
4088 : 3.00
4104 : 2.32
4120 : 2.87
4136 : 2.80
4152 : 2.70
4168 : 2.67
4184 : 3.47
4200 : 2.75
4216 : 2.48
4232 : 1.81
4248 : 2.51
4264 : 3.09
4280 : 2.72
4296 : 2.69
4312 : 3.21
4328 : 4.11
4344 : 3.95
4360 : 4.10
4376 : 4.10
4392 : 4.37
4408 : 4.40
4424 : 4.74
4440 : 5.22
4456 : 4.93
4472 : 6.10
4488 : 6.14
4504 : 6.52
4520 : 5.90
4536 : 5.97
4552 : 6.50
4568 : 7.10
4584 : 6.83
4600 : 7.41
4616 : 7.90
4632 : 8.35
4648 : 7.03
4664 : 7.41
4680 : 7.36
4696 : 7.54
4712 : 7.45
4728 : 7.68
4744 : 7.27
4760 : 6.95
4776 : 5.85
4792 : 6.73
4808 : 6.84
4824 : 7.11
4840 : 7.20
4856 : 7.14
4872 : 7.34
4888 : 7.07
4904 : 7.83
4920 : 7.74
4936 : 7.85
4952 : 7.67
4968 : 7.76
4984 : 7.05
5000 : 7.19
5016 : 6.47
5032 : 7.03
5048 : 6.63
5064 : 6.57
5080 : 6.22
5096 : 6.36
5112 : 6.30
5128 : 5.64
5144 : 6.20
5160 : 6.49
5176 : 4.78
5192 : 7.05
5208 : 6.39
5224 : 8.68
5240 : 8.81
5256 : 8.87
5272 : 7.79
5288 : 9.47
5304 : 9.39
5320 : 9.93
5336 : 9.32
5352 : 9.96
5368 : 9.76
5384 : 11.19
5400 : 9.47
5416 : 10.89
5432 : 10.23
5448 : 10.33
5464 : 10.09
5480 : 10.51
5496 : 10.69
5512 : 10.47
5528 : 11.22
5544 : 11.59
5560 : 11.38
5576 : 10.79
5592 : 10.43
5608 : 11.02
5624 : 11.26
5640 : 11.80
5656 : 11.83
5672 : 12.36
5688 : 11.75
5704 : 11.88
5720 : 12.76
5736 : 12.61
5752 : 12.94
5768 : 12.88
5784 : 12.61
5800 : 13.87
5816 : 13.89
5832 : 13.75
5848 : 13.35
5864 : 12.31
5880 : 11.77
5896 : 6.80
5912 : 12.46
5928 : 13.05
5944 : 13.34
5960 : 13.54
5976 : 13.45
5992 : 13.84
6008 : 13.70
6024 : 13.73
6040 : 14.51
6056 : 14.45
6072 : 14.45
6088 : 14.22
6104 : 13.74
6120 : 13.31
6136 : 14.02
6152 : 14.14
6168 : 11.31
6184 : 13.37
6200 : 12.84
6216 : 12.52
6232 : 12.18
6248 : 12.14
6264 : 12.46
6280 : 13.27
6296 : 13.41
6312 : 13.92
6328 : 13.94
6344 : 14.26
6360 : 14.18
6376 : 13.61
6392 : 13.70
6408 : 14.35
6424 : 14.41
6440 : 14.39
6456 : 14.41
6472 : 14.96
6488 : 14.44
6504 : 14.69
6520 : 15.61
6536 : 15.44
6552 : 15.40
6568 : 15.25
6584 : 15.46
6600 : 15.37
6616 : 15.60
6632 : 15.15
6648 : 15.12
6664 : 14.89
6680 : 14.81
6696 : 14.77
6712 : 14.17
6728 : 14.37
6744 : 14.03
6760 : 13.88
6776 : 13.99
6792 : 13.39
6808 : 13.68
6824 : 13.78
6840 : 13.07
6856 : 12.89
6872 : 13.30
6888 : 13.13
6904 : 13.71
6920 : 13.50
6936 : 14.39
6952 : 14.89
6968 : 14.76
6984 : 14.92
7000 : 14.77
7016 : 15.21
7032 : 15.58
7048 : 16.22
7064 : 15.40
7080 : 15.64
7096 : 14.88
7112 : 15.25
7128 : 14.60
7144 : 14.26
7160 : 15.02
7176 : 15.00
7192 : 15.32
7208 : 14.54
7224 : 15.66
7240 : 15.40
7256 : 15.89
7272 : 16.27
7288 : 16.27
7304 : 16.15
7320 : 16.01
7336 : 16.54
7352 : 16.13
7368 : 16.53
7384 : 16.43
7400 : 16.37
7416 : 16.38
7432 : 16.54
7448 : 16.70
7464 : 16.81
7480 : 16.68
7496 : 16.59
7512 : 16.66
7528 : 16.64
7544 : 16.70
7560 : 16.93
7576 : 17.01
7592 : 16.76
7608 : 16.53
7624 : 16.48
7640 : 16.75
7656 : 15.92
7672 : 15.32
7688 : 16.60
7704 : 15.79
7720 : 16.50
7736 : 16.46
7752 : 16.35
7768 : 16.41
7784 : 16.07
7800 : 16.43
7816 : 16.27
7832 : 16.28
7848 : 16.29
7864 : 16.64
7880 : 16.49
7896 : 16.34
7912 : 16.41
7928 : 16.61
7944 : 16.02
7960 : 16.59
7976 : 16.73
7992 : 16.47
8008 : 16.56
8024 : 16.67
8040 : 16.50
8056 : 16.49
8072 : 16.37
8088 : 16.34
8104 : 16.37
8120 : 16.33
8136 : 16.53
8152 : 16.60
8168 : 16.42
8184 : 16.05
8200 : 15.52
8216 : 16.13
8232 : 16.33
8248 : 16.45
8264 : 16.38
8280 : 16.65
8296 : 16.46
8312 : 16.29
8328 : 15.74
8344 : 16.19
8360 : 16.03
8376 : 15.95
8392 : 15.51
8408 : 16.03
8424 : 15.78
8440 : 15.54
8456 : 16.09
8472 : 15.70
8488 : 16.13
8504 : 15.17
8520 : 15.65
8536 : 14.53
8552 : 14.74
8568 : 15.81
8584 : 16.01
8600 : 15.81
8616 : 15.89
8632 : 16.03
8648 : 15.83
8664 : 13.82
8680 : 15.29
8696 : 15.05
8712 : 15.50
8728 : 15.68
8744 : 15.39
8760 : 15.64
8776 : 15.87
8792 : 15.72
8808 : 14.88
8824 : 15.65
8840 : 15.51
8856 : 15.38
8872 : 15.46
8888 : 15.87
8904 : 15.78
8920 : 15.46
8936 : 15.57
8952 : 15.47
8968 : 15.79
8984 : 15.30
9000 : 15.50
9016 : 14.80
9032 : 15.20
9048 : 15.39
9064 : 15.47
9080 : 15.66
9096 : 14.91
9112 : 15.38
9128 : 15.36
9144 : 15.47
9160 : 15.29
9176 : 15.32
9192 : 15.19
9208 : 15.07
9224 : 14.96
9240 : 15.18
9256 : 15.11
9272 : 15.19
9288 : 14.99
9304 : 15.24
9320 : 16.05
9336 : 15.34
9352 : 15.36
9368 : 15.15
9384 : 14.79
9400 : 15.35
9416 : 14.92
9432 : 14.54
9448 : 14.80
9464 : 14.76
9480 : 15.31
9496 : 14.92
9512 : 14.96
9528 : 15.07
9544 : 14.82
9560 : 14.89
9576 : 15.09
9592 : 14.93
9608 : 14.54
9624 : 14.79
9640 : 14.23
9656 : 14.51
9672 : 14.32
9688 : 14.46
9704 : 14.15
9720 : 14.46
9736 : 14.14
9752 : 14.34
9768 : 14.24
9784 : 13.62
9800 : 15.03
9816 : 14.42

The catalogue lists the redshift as 0.00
